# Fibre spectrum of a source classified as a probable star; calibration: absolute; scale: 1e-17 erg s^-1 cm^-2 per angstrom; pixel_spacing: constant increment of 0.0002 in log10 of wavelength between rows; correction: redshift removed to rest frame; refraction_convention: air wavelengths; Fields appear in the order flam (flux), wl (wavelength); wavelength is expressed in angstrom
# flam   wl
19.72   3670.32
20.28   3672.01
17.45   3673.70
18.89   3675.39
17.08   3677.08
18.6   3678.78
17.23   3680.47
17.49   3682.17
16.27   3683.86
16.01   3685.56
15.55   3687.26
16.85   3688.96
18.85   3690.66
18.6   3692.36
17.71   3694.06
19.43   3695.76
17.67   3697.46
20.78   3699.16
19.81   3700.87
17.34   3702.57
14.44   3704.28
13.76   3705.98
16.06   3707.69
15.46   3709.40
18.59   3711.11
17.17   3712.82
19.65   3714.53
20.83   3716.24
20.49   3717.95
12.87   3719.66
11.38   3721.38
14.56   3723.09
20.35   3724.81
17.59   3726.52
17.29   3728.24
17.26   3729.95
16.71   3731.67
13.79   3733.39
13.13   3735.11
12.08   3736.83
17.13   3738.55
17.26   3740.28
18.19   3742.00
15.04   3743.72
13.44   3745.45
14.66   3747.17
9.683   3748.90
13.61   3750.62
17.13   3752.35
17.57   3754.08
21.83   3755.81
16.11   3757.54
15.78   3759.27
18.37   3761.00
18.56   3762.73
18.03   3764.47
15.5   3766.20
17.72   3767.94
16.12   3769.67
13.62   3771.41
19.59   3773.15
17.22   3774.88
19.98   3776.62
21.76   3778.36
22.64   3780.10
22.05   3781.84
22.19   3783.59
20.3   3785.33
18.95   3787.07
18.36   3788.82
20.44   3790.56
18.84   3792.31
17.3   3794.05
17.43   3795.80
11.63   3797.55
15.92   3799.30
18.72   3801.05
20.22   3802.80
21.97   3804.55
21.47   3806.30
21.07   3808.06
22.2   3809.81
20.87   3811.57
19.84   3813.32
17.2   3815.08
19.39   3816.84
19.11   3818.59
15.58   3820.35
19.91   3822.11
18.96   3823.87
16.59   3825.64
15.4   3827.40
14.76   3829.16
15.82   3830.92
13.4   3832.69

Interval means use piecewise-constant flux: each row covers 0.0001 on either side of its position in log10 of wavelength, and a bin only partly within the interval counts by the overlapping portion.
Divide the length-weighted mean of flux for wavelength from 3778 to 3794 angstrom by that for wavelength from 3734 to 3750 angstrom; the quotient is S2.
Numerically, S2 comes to 1.4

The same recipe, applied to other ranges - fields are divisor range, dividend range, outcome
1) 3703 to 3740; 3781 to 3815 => 1.19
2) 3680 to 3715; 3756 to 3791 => 1.08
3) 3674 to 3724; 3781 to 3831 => 1.09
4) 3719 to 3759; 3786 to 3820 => 1.21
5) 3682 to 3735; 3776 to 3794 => 1.20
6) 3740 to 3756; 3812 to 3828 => 1.17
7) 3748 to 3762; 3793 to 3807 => 1.11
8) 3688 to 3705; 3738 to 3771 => 0.90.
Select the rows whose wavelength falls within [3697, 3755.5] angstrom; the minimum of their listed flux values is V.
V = 9.683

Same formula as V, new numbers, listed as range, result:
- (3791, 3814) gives 11.63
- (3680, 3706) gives 13.76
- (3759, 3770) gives 15.5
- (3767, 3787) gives 13.62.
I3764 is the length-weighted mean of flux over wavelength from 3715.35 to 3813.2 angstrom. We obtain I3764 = 17.6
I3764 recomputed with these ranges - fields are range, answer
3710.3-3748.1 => 16.3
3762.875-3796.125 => 18.9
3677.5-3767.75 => 16.7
